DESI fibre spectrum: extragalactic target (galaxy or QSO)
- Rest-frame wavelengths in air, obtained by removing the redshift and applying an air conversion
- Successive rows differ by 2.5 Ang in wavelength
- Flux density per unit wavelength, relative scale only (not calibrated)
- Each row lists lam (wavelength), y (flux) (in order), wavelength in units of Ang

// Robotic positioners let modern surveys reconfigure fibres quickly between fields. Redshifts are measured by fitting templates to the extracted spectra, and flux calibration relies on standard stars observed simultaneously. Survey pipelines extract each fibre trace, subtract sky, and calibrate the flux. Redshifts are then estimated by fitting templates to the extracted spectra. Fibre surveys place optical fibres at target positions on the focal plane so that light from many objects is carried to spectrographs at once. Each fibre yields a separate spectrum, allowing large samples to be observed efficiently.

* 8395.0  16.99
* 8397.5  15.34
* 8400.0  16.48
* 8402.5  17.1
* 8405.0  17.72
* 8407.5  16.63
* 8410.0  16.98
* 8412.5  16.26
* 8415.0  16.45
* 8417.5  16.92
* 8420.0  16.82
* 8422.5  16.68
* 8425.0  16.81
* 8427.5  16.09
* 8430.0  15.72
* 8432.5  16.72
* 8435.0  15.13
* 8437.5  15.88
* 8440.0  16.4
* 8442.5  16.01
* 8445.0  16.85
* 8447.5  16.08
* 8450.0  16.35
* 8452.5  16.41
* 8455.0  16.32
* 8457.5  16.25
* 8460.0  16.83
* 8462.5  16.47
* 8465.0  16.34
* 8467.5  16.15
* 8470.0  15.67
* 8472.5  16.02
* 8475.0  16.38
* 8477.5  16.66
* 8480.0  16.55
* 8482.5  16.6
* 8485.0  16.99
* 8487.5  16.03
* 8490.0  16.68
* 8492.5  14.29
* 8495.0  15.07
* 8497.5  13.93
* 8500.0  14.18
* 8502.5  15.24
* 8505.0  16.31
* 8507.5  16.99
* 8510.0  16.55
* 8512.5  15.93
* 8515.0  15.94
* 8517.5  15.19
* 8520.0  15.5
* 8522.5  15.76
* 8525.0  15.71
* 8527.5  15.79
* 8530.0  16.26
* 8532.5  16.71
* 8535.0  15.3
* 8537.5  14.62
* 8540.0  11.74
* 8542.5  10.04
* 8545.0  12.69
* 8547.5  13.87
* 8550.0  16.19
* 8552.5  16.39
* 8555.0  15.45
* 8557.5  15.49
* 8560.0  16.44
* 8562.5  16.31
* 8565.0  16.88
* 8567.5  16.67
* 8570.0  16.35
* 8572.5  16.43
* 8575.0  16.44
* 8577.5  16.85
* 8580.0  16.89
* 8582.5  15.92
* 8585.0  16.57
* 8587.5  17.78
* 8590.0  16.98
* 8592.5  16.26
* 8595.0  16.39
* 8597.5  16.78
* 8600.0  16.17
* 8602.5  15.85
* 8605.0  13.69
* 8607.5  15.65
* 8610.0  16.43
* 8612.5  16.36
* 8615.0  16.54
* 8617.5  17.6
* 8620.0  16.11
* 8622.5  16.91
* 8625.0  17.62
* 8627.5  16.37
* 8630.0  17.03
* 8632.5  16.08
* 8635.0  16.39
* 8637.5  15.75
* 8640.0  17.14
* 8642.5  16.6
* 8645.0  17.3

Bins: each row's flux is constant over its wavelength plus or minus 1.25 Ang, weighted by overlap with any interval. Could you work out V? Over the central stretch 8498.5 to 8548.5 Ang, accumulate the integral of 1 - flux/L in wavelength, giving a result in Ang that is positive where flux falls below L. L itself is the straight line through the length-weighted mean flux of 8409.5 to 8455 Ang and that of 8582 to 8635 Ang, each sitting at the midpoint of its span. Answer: 4.21 Ang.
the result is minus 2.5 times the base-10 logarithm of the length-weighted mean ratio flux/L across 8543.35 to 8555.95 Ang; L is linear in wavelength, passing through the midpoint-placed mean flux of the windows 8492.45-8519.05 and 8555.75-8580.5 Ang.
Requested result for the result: 0.10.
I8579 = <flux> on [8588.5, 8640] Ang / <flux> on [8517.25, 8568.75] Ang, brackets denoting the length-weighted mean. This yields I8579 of 1.1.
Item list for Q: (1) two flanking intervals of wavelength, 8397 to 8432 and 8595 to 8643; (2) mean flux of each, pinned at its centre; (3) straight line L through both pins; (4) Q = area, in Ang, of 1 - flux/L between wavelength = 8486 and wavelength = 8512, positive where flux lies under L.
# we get 1.50 Ang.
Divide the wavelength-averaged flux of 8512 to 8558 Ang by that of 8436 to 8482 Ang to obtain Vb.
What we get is 0.92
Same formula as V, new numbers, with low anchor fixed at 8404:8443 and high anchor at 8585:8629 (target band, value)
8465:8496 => 0.6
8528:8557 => 3.4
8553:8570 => 0.2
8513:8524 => 0.6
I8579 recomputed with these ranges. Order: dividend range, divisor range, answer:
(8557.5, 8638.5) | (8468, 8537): 1.04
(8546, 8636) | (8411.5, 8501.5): 1.01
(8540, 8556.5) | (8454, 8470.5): 0.85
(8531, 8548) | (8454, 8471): 0.83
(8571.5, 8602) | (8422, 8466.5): 1.02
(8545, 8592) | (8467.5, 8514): 1.02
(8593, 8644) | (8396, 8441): 1.00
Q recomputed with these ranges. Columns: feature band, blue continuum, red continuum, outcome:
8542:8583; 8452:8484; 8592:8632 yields 1.6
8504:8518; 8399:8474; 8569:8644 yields 0.2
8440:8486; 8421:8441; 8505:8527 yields -0.8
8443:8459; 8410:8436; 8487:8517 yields -0.3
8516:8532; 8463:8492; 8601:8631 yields 0.6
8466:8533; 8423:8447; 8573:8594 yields 2.1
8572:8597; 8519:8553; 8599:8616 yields -2.0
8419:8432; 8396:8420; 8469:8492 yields 0.1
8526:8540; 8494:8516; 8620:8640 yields 0.4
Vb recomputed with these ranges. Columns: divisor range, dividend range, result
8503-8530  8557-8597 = 1.04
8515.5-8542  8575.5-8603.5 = 1.10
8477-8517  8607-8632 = 1.05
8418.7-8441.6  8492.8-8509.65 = 0.94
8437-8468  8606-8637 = 1.01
